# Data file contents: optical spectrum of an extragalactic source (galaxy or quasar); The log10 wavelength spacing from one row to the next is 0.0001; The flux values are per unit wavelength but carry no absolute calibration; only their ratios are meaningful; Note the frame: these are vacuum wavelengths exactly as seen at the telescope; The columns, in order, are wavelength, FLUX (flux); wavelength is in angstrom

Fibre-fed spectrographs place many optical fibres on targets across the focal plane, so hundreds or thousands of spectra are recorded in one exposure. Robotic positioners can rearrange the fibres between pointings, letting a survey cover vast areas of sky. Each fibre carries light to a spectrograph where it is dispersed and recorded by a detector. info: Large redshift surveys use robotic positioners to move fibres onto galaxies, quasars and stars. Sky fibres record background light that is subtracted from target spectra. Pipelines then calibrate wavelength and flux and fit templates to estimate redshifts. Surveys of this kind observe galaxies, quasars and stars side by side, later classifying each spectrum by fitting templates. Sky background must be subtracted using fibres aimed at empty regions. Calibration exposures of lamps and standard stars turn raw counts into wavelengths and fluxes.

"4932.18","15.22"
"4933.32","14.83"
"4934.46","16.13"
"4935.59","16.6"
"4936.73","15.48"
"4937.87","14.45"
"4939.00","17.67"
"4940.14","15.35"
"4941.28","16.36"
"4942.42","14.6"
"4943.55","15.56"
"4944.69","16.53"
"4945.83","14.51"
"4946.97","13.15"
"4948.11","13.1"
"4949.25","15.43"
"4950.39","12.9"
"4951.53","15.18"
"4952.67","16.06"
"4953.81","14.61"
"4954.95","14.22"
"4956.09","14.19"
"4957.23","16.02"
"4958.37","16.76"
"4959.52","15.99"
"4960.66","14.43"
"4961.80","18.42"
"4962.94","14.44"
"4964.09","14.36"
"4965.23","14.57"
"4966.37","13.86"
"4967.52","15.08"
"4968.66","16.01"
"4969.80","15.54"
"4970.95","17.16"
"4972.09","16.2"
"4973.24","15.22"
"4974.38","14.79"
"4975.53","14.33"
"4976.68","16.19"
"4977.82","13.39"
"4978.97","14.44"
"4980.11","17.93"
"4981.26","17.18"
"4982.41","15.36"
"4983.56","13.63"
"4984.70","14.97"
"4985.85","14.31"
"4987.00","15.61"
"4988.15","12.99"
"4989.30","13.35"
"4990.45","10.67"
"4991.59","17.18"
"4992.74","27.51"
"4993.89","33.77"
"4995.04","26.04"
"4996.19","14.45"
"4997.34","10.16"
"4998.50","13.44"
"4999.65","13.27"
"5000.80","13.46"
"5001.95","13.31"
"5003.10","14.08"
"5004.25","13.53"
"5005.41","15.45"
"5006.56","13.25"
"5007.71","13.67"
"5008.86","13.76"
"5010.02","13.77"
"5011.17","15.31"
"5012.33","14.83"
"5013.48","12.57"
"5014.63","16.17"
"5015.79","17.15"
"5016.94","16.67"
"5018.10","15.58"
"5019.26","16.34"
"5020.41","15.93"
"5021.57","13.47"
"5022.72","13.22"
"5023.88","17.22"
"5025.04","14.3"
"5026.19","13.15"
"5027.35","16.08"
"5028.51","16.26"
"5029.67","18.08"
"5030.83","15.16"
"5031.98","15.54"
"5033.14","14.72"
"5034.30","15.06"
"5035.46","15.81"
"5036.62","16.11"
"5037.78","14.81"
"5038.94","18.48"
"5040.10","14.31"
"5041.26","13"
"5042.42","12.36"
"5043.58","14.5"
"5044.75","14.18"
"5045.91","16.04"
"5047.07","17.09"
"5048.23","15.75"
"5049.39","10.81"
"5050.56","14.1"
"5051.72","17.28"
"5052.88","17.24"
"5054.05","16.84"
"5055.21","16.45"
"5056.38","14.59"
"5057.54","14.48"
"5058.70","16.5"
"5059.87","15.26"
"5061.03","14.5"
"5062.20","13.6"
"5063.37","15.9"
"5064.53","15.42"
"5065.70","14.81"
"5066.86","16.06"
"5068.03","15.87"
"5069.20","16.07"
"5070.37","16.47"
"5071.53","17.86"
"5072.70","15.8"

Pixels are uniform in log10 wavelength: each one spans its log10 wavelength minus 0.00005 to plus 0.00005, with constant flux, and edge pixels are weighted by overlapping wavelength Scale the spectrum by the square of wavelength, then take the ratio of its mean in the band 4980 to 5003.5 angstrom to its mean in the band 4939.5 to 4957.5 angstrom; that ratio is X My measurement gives 1.1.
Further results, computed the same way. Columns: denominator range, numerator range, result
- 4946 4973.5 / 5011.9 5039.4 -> 1.05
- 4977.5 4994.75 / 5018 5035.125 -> 0.92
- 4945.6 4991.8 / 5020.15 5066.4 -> 1.05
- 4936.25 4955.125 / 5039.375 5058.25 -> 1.04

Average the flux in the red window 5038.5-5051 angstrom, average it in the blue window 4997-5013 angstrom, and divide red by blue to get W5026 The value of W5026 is 1.1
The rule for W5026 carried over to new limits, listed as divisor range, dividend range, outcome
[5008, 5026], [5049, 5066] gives 1.01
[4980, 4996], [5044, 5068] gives 0.86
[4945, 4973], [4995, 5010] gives 0.93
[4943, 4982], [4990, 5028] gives 1.03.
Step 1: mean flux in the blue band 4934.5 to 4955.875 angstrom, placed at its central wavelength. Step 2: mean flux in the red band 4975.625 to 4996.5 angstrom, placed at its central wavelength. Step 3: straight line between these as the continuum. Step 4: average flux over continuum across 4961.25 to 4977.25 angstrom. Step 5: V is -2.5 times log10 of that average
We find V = 0.06 mag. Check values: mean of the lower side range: 15.1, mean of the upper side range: 17.1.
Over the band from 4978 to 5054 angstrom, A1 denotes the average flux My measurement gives 15.5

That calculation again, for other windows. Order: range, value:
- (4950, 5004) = 15.7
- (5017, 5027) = 15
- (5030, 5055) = 15.2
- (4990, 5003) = 17.5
